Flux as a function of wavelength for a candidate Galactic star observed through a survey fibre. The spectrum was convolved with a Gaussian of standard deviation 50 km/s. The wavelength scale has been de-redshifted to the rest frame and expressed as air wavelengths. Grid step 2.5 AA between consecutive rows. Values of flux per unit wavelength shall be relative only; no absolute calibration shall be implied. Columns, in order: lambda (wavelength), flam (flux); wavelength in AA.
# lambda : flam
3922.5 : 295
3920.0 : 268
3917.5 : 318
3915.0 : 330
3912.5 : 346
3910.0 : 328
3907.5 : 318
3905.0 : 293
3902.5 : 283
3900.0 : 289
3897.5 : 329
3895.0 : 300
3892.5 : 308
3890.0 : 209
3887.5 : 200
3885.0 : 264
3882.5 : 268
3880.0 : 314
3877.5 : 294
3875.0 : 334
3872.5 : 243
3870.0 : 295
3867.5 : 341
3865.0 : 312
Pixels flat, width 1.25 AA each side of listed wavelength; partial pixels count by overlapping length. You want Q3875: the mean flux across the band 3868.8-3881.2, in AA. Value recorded 296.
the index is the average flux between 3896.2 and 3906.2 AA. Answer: 299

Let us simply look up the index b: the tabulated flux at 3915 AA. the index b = 330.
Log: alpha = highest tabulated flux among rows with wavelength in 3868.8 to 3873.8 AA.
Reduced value 295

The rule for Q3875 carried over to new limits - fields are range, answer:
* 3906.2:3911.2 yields 323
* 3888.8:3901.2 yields 287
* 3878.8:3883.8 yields 290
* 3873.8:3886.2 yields 295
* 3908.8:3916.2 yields 335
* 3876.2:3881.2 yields 304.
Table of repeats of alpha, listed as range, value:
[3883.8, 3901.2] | 329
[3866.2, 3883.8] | 341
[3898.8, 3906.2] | 293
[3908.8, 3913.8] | 346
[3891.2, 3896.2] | 308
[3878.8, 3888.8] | 314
